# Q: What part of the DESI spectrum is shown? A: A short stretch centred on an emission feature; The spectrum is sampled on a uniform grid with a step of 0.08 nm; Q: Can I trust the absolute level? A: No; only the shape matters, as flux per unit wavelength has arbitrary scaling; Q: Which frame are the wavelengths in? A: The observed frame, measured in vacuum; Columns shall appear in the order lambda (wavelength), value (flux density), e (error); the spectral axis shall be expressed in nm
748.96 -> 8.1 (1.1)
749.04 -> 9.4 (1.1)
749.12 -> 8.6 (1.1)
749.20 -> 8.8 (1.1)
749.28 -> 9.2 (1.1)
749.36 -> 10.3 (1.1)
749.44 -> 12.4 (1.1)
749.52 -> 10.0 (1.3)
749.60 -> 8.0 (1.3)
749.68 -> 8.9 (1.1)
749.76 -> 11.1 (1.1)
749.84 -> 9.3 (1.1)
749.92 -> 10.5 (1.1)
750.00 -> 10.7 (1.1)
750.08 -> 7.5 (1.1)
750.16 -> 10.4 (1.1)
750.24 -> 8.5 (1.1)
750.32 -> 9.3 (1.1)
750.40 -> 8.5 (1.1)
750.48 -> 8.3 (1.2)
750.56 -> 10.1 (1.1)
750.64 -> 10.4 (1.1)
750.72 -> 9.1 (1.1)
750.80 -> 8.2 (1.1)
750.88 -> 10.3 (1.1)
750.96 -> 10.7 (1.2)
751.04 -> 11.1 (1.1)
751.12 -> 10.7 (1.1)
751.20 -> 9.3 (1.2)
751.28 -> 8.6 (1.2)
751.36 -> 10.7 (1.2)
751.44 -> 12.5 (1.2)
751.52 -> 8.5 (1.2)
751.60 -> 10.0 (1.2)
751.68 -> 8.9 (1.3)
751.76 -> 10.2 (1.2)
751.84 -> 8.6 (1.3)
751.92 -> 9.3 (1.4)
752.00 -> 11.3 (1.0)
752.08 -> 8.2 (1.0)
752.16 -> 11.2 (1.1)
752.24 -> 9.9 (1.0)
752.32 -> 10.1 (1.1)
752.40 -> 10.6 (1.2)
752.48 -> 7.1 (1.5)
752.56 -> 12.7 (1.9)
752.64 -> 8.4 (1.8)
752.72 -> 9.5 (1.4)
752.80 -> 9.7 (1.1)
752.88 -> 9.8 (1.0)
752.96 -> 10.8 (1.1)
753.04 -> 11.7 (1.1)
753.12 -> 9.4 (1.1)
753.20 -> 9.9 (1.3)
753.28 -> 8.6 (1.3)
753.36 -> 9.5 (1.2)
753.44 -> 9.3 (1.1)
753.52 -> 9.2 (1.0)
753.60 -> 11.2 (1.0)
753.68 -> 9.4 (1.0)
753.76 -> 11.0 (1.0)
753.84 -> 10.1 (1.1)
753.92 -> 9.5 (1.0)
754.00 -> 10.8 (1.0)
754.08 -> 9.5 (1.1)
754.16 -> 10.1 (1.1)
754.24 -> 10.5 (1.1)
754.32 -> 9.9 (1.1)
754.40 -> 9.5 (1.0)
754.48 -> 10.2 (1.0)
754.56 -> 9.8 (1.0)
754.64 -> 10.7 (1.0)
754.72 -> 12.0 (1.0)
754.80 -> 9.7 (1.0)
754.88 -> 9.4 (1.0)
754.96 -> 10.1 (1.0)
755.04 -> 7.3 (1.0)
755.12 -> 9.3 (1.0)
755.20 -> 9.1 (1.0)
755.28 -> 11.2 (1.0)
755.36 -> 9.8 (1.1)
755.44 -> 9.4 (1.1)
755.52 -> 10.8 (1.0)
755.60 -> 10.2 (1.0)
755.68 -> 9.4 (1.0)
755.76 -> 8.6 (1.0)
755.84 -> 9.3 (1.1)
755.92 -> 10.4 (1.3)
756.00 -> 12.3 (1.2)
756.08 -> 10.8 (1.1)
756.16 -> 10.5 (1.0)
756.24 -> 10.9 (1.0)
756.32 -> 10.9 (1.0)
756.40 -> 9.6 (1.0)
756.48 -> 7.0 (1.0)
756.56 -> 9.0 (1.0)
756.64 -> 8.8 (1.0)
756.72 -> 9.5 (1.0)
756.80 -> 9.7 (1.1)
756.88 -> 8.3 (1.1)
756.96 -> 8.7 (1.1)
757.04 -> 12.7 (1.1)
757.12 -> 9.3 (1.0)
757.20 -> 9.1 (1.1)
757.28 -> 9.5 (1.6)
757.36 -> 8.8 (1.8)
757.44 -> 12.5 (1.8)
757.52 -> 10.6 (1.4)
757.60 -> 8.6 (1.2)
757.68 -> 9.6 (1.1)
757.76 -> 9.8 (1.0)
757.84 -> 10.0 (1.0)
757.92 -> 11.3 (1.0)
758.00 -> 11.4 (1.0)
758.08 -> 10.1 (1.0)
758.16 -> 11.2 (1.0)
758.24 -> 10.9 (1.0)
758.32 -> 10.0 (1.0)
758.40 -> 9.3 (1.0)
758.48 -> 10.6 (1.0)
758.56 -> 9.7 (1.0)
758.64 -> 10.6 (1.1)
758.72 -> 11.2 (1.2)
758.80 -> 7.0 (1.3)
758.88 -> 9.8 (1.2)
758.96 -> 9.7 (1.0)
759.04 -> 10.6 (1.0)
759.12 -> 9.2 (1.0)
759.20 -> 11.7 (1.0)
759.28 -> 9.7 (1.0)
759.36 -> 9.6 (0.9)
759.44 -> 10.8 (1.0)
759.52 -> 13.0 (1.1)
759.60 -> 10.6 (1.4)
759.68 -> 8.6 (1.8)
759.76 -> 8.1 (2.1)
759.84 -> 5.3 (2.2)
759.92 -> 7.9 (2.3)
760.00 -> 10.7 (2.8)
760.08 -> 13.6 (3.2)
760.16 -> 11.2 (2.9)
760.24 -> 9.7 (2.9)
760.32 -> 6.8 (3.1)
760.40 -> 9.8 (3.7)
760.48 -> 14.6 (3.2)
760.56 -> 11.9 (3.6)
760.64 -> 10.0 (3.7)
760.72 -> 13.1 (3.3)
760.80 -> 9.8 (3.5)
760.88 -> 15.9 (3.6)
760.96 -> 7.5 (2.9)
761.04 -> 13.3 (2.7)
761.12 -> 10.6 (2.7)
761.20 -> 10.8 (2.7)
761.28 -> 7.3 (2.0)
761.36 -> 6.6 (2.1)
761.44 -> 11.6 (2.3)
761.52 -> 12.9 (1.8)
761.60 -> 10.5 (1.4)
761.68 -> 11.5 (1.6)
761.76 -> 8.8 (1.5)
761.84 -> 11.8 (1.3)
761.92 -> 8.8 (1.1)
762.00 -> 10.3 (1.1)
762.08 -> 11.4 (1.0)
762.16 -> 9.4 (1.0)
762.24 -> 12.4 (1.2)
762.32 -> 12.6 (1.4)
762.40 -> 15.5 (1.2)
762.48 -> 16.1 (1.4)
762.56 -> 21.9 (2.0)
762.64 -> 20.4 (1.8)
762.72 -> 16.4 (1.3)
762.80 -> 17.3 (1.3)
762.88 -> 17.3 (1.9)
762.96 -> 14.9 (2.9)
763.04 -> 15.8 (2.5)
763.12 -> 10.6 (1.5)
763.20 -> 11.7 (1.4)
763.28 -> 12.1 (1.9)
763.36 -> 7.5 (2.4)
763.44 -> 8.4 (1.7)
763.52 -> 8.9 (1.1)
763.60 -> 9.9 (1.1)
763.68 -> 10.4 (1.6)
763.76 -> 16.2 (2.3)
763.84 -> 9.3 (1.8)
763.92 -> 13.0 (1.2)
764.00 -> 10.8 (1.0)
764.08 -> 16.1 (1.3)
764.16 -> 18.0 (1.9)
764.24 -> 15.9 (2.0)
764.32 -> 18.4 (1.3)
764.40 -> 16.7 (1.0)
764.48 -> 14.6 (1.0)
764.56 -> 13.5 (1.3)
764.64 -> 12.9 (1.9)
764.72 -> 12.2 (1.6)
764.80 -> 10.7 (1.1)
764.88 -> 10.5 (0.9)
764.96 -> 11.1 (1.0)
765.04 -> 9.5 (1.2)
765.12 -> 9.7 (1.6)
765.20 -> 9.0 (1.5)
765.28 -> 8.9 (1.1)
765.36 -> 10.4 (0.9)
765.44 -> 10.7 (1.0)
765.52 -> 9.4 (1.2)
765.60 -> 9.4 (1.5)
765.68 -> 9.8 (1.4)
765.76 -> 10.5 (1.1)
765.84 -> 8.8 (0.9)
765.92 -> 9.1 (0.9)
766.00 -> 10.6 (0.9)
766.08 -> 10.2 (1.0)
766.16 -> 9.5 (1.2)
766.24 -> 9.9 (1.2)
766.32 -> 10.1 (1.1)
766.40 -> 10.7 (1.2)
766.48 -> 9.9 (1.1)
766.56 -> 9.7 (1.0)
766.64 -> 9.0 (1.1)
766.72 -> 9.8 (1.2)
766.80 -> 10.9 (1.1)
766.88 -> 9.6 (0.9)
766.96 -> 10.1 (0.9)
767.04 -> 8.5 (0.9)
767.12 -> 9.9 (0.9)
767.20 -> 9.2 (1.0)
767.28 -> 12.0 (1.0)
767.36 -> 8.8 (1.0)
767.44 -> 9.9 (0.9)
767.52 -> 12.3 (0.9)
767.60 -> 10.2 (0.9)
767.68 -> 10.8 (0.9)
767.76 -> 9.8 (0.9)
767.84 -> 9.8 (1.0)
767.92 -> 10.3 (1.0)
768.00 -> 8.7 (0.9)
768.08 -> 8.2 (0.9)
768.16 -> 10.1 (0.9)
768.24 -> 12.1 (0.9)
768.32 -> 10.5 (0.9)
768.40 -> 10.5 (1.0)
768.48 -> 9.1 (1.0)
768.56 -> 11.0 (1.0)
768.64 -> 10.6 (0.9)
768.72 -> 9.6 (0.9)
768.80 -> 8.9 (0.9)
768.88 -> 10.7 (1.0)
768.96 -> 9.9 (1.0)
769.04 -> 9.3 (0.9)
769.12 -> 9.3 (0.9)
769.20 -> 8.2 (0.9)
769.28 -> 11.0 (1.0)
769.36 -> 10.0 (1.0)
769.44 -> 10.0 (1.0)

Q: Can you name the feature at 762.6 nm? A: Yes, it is [S II]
